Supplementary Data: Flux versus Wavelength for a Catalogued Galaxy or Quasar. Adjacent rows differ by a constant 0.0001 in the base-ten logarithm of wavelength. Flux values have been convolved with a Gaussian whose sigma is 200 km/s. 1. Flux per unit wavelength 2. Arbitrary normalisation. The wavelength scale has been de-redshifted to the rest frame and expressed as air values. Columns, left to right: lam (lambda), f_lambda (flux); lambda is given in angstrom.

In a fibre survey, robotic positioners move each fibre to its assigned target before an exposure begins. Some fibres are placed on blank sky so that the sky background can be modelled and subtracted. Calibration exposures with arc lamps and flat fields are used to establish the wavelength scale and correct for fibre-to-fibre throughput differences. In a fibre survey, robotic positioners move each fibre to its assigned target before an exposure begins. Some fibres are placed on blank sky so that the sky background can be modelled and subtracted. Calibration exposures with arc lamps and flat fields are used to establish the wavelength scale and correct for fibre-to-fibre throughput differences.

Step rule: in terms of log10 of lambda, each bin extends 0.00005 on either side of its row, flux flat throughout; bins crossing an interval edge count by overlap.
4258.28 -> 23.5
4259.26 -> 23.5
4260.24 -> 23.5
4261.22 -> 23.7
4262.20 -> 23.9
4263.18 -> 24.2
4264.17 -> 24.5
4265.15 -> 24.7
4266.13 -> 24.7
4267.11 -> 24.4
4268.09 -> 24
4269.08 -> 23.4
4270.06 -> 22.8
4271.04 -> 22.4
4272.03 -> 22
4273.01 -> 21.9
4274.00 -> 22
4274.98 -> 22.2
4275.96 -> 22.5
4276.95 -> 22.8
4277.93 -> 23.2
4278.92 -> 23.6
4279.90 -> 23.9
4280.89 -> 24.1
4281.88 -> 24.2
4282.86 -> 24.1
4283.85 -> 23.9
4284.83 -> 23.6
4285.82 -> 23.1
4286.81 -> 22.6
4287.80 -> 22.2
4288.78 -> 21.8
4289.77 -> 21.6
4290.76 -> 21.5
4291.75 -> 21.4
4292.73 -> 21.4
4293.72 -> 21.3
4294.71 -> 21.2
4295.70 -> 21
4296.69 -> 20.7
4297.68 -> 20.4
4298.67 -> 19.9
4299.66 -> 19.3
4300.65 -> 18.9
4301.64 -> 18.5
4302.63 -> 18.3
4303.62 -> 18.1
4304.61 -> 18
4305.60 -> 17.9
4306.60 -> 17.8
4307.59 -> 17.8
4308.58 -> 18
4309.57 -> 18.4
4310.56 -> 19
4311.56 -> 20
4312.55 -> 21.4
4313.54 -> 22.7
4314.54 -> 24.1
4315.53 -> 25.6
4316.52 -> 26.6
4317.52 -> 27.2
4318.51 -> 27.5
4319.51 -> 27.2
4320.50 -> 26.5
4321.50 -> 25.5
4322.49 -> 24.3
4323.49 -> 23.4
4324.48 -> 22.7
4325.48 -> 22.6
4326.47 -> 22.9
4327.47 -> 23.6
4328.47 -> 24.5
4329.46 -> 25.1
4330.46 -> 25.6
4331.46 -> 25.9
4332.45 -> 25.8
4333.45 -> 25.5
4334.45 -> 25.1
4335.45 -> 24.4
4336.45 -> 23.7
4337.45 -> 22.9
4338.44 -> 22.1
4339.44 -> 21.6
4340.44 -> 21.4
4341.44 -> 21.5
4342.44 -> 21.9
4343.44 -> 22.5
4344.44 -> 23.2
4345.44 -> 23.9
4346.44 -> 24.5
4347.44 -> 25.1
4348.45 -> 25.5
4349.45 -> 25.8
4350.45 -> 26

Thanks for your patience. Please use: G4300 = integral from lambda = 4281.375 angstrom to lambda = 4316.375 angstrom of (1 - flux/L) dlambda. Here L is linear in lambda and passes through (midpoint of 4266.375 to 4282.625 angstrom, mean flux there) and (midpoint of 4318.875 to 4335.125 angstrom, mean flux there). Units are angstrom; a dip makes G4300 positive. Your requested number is 4.4 angstrom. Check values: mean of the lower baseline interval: 23.1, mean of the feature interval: 20.9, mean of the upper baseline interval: 24.8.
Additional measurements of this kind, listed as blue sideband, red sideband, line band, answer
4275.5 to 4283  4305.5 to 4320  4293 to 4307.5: 2.1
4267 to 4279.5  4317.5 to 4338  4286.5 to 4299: 1.2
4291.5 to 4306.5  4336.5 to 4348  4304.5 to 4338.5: -3.0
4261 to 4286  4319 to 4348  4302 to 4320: 1.8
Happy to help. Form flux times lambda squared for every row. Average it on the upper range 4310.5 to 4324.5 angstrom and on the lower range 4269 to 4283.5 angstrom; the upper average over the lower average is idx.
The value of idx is 1.1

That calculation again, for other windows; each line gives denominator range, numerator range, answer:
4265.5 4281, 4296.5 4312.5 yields 0.83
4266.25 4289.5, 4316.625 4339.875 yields 1.09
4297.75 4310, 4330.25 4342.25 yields 1.30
